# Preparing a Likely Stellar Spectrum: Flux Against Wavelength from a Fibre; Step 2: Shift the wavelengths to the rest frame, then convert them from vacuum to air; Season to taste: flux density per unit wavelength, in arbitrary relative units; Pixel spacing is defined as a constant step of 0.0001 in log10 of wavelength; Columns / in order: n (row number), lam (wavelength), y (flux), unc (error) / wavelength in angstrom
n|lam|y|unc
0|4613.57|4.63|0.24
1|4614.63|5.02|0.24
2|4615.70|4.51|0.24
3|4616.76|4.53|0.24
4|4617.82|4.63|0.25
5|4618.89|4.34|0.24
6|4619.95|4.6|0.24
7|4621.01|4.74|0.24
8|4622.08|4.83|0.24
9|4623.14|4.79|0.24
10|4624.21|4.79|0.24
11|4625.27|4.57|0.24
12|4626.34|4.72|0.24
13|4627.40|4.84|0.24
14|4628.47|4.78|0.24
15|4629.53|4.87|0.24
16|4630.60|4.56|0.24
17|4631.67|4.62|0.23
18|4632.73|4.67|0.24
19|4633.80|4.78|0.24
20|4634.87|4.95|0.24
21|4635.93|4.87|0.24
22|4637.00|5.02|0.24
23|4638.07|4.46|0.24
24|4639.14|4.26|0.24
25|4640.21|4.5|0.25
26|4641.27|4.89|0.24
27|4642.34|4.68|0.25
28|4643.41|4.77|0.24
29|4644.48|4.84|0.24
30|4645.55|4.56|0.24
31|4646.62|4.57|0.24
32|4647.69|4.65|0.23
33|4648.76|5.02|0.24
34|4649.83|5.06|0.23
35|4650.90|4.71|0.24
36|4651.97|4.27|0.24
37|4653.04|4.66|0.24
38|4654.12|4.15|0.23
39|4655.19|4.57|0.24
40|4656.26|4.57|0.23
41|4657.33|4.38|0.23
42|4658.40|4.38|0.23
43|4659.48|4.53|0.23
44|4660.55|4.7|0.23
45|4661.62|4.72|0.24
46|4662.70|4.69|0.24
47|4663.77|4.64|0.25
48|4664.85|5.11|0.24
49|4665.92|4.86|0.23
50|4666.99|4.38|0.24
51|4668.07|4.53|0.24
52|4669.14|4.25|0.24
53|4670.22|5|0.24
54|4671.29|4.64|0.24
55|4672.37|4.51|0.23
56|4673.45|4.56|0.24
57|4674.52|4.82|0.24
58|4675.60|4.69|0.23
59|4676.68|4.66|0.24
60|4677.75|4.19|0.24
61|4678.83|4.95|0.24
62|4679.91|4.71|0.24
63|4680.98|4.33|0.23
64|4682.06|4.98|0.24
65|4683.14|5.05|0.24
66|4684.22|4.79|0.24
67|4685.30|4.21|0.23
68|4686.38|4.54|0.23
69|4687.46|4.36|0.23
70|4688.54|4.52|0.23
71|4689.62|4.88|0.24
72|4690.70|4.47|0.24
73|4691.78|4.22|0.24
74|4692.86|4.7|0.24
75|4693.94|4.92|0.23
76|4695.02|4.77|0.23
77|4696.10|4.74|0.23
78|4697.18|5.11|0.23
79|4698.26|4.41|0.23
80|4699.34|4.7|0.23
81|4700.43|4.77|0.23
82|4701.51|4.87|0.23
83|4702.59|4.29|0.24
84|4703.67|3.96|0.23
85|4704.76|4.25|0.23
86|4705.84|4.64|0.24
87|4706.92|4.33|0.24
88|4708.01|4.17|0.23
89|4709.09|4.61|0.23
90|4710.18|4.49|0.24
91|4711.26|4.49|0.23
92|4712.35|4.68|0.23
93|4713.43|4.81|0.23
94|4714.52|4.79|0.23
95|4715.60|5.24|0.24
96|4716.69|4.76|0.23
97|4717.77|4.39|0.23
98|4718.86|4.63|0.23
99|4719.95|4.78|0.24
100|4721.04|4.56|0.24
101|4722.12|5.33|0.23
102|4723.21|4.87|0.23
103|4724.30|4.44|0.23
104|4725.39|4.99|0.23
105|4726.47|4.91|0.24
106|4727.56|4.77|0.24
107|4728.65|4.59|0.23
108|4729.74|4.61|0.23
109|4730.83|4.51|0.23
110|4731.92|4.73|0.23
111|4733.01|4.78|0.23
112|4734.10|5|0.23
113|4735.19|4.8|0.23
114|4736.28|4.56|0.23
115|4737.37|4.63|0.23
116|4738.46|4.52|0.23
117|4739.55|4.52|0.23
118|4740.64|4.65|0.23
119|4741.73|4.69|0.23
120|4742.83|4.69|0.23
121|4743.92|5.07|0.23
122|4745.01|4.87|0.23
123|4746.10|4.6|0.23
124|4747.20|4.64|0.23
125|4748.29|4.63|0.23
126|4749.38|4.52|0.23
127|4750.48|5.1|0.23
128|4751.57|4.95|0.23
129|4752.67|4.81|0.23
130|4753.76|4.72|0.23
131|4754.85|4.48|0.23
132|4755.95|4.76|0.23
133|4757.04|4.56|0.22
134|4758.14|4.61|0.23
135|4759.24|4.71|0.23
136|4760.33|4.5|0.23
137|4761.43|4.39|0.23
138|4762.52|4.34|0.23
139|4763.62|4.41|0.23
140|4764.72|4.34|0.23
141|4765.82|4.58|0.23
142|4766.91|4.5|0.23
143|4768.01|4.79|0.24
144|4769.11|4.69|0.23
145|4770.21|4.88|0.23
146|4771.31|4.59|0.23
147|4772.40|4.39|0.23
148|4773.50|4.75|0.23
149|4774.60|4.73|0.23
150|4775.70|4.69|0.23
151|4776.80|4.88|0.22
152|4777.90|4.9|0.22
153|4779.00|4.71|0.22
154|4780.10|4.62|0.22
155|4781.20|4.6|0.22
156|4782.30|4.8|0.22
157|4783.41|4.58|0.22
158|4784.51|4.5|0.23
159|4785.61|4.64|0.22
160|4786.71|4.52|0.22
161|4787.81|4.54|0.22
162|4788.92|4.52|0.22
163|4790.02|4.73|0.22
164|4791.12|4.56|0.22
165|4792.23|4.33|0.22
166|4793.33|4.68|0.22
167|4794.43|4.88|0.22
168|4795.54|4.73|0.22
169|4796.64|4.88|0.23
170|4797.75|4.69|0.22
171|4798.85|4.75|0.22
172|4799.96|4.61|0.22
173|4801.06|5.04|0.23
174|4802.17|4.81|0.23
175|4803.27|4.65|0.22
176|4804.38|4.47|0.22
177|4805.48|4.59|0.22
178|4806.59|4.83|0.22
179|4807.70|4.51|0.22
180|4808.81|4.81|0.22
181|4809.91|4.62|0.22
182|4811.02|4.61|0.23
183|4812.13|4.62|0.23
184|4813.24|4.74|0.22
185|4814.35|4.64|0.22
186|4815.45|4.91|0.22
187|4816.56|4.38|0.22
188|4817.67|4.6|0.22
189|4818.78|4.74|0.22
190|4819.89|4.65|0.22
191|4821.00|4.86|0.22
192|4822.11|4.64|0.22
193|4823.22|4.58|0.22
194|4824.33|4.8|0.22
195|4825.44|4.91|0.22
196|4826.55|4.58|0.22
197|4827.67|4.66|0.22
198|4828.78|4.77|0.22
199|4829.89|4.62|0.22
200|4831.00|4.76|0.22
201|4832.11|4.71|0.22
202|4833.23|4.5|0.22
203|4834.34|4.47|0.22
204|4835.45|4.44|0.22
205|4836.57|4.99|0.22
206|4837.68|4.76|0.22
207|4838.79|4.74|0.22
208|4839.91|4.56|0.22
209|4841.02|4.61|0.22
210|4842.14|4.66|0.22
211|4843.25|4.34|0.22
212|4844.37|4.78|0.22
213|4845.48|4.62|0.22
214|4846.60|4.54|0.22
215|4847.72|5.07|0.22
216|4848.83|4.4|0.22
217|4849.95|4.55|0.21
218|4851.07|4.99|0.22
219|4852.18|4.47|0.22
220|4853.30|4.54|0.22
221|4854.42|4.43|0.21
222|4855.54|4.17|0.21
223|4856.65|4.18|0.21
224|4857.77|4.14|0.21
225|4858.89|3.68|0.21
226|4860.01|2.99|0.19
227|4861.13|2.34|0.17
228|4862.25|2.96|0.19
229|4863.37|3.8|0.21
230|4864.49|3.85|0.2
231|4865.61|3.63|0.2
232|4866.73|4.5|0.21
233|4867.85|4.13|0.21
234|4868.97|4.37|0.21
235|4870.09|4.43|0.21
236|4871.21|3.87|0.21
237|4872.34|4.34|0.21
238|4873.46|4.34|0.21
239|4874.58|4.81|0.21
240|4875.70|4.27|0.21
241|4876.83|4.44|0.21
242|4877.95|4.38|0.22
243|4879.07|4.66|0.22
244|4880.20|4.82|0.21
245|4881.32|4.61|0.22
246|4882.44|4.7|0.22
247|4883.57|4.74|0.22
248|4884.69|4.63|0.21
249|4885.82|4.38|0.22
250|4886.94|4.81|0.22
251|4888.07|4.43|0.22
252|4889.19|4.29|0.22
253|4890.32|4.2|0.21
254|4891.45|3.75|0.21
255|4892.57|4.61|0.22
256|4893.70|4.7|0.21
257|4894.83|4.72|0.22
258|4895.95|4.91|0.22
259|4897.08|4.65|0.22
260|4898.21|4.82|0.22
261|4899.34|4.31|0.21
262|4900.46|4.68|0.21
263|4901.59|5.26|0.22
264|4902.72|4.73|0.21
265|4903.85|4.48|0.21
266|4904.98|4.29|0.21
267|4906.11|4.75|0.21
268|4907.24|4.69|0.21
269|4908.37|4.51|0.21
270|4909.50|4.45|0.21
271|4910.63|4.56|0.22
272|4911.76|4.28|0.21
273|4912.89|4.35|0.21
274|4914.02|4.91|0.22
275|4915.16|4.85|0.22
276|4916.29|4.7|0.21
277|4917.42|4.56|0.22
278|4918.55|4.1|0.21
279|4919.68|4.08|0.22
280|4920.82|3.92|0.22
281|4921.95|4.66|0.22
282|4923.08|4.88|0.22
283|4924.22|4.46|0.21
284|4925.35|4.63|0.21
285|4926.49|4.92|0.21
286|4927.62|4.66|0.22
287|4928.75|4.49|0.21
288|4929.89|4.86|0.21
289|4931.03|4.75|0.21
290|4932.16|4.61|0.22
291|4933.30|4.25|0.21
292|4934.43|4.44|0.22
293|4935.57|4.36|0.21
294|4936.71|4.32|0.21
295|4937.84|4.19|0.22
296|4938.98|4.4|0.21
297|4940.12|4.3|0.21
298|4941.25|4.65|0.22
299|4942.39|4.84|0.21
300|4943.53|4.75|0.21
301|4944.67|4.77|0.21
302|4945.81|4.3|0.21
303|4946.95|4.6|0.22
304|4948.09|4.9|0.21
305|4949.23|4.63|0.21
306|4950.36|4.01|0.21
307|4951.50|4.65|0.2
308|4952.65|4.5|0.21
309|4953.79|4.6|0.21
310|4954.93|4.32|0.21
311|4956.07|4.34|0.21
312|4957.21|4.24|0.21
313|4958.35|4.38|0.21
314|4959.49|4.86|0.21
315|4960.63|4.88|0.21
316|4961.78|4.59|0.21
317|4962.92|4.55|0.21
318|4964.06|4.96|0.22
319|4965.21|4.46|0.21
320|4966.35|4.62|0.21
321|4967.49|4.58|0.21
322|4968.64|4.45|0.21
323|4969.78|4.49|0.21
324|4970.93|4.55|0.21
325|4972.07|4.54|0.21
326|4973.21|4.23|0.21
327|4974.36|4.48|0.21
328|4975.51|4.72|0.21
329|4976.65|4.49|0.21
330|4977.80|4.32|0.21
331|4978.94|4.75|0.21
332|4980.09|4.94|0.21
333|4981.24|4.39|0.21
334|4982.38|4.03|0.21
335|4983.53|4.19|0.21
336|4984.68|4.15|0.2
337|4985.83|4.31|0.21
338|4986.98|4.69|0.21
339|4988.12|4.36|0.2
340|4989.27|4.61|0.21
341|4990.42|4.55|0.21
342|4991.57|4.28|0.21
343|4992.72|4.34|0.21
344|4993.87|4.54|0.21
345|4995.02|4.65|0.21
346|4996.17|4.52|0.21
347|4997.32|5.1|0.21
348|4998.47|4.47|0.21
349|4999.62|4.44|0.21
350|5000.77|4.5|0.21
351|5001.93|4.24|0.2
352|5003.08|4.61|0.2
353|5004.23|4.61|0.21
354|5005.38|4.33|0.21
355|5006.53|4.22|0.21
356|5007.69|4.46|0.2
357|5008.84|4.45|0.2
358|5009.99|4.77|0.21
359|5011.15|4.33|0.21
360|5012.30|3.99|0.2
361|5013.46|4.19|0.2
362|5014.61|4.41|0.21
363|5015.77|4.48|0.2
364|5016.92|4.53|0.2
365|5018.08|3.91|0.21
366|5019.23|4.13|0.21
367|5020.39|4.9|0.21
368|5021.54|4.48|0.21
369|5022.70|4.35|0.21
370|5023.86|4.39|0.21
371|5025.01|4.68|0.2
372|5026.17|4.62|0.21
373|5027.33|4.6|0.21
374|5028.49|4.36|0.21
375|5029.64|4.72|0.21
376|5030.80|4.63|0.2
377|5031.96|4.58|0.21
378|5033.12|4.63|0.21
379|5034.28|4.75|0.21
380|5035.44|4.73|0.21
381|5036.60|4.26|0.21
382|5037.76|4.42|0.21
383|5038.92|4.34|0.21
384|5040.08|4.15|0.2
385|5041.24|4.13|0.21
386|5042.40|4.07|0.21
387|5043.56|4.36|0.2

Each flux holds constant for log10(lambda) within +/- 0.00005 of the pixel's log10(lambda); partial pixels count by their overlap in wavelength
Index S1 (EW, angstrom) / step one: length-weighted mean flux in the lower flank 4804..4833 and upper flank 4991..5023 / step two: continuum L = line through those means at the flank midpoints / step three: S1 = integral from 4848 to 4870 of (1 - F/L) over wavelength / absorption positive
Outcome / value 2.8 angstrom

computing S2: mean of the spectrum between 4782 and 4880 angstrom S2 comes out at 4.5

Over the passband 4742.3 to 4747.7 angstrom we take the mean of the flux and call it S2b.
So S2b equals 4.78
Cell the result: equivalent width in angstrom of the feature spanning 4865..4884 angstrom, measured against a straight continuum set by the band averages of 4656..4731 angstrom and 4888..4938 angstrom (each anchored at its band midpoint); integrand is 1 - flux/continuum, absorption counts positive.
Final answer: 0.6 angstrom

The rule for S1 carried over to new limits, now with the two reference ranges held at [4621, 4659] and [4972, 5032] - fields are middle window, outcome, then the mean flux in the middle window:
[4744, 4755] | -0.3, 4.76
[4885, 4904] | -0.2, 4.57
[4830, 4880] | 2.4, 4.33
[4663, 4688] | 0.1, 4.64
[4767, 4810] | -0.9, 4.68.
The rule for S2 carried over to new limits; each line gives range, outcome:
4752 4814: 4.65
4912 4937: 4.53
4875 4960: 4.54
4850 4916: 4.38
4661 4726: 4.65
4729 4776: 4.66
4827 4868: 4.34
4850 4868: 3.94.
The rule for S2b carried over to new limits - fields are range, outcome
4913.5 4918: 4.75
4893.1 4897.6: 4.74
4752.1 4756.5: 4.7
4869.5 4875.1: 4.35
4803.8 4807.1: 4.63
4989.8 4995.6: 4.47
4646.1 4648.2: 4.61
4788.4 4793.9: 4.57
